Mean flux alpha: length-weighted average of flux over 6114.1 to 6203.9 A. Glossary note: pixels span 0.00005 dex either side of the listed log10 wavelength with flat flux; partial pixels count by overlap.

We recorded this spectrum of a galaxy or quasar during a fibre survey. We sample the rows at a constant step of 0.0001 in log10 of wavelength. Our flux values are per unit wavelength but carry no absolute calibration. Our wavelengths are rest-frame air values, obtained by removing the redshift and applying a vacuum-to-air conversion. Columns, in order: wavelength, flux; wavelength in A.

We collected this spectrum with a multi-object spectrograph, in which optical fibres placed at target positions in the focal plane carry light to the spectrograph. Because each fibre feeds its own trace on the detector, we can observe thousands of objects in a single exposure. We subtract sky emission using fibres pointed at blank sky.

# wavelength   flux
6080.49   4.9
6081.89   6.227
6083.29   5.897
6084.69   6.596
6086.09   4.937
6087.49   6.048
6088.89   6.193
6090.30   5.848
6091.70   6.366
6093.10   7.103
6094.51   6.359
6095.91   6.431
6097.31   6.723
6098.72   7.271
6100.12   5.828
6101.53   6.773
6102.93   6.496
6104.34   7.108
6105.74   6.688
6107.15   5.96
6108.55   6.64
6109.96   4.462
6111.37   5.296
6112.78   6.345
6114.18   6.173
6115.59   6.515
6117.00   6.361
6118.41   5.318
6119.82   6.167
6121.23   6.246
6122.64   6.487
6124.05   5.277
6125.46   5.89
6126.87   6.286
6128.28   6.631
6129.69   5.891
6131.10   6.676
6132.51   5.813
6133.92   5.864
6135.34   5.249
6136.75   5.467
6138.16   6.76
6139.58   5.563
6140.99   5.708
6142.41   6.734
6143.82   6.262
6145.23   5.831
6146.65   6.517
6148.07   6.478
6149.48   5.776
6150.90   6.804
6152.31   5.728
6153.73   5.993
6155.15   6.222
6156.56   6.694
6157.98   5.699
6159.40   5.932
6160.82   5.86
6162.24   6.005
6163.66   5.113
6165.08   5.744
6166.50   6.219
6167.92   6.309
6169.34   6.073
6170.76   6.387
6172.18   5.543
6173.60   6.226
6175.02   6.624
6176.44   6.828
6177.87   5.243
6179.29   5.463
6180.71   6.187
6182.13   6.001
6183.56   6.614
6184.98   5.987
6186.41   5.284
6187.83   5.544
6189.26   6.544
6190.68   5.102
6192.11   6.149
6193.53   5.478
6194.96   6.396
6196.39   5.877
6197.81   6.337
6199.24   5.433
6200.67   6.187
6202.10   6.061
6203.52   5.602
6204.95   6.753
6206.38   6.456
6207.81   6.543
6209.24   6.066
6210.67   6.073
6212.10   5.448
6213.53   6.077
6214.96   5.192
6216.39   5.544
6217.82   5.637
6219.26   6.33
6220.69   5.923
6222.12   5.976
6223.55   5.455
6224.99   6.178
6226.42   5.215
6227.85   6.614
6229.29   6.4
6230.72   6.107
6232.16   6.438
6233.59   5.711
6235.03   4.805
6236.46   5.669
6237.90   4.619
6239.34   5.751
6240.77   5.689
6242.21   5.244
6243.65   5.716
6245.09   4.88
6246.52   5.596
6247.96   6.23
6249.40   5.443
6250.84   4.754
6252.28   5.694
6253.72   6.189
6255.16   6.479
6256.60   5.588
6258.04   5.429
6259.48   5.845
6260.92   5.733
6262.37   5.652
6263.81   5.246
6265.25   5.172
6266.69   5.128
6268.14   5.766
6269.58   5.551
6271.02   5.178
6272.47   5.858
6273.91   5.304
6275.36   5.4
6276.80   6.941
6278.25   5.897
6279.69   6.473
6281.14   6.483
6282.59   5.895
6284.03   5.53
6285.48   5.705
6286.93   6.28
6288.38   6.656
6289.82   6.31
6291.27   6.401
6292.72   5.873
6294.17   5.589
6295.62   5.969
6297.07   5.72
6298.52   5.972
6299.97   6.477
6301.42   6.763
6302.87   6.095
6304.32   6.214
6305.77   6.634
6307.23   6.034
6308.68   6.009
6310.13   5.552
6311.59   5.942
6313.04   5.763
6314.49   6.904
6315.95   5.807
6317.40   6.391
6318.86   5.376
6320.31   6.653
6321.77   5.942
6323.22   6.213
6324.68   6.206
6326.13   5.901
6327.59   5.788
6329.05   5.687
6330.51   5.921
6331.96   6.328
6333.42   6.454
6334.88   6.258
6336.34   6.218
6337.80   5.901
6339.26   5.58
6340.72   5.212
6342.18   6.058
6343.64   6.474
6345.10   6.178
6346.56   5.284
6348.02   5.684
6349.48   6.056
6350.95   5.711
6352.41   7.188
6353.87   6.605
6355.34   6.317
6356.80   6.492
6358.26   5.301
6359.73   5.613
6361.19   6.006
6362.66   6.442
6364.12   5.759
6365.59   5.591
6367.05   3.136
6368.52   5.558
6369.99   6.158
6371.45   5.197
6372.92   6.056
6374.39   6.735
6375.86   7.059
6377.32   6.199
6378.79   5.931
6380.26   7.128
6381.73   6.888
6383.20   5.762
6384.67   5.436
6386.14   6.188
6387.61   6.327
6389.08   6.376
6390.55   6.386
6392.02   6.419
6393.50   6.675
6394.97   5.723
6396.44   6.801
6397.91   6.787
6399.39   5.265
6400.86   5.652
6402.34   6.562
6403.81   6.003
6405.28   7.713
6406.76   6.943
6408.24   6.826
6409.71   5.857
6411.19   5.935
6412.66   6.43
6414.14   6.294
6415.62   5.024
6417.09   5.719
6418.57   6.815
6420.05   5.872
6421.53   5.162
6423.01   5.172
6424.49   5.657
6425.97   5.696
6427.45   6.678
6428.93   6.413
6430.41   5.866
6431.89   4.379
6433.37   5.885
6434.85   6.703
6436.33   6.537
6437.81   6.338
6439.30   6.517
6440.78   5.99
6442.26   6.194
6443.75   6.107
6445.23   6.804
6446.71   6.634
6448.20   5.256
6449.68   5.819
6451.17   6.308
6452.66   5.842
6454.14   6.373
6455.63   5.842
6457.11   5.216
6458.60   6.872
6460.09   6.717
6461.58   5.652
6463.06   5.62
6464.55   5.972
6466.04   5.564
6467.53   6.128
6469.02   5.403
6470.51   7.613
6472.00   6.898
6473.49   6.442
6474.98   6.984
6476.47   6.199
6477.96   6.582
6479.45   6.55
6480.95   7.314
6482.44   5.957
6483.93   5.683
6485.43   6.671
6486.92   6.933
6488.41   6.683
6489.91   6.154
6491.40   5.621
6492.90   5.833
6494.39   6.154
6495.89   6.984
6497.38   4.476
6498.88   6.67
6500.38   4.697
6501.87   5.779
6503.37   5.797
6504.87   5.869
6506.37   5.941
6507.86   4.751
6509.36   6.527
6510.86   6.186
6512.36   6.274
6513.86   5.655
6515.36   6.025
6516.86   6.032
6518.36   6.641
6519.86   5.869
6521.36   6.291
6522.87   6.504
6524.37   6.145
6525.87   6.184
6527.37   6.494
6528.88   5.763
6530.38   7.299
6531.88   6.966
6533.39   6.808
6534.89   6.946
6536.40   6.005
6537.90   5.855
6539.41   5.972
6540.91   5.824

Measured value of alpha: 6.02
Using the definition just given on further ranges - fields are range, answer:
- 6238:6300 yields 5.76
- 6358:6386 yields 5.91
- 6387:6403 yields 6.27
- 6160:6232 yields 5.97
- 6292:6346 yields 6.05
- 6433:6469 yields 6.11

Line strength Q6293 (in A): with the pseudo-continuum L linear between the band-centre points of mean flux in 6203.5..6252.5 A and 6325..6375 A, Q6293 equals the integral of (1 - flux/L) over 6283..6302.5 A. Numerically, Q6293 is -0.8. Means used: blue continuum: 5.77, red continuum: 5.91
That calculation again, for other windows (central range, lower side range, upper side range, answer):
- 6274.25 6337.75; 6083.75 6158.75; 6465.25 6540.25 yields 0.9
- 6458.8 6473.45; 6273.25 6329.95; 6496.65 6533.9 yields -0.4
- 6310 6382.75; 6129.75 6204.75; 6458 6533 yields 1.1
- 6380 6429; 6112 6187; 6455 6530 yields -0.5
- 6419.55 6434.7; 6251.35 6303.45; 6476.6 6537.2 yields 0.9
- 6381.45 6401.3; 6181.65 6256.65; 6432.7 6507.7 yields -0.4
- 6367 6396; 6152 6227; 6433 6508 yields -0.2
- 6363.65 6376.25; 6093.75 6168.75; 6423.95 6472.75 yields 0.9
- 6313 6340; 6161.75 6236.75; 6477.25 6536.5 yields -0.1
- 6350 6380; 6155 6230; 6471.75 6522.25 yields 0.5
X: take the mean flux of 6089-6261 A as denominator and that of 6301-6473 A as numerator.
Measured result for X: 1.02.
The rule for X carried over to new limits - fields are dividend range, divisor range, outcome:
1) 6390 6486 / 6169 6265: 1.06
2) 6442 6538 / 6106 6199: 1.03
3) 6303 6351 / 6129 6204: 1.00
